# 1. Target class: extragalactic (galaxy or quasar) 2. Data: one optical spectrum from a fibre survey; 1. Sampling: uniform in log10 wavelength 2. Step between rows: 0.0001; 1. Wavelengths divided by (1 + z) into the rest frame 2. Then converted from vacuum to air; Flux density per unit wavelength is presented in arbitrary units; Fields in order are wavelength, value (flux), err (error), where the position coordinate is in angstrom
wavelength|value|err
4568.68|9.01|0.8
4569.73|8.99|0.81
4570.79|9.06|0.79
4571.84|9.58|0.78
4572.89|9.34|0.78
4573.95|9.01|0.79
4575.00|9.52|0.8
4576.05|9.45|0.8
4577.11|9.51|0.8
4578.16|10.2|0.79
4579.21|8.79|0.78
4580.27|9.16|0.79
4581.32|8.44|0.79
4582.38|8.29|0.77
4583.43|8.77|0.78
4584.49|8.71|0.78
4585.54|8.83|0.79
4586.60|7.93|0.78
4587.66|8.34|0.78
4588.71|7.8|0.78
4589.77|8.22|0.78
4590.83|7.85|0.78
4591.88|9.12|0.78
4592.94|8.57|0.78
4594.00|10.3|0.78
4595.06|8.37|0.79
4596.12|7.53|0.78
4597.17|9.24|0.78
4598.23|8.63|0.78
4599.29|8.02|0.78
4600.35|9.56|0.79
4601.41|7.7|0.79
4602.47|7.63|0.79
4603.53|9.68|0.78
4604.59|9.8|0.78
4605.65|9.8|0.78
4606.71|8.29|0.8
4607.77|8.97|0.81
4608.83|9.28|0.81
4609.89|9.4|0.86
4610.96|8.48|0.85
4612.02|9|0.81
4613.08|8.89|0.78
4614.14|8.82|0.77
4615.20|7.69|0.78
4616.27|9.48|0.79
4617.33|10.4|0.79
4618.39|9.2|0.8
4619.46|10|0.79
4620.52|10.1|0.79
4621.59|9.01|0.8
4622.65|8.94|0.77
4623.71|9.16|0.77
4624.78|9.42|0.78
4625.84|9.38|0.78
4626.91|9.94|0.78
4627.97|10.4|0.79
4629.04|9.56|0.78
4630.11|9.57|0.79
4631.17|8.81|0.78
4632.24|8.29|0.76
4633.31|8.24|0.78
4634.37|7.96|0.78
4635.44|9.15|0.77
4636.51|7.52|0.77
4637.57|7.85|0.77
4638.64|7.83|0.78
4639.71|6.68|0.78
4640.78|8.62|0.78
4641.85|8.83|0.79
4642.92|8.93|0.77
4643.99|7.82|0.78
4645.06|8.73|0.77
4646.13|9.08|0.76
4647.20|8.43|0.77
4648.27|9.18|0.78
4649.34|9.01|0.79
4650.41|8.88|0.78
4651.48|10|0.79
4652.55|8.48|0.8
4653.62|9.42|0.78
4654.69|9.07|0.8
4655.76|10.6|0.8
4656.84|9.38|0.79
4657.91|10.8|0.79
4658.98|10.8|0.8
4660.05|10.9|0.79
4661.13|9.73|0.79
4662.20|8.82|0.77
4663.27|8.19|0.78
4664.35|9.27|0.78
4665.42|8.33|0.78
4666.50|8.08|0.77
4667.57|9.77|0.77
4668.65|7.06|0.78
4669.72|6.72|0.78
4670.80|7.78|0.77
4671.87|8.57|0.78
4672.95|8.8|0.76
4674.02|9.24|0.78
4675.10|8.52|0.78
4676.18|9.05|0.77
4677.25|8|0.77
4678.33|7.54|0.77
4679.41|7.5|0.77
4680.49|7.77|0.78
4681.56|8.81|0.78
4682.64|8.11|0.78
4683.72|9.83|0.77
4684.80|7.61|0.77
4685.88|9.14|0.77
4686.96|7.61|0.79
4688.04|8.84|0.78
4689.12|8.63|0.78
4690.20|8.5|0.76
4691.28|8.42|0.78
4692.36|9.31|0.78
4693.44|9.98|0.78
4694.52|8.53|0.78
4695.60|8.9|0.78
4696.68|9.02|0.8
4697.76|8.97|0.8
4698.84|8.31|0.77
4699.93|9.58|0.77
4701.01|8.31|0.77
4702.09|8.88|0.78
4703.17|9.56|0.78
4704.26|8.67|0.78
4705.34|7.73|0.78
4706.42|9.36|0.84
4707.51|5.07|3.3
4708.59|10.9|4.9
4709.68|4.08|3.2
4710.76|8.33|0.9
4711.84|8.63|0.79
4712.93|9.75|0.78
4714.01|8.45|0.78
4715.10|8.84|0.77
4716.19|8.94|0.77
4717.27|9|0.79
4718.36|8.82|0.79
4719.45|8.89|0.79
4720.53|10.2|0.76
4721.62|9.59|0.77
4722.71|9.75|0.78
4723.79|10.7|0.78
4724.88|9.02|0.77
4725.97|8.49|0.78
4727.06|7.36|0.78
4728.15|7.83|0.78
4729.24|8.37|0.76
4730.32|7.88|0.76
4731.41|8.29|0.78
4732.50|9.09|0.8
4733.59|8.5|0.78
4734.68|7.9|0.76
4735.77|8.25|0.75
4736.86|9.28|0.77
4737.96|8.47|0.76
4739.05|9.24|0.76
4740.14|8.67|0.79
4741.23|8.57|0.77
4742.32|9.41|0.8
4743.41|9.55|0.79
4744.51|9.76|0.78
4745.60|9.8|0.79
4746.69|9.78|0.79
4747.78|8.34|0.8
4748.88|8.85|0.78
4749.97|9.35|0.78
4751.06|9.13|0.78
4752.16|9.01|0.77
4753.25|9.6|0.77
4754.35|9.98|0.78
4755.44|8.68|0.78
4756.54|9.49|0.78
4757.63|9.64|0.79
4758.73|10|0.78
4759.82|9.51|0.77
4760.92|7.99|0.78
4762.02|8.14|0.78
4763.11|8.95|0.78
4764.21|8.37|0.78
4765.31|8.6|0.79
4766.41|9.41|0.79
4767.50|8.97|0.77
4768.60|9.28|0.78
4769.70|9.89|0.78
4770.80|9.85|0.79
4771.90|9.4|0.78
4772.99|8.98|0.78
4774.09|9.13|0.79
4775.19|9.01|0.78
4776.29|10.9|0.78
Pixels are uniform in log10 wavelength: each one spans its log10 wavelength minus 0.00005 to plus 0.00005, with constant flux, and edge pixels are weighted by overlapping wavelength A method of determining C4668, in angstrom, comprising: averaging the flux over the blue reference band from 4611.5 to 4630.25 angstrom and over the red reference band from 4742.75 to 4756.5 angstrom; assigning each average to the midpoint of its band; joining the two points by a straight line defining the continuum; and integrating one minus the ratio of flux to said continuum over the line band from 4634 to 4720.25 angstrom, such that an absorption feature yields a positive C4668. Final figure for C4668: 6.35 angstrom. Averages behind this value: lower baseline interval 9.38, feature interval 8.67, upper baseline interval 9.32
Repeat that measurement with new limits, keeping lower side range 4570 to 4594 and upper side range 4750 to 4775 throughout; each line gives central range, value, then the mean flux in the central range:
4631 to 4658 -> 0.8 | 8.72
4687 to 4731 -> 1.9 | 8.7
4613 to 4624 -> -0.4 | 9.26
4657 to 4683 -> 1.0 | 8.69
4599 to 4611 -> 0.0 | 8.91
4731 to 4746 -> 0.4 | 8.91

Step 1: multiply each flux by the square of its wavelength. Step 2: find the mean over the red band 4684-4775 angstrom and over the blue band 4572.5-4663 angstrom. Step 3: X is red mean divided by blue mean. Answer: 1.04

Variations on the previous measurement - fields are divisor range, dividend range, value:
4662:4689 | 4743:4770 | 1.14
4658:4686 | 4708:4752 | 1.05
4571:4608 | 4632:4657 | 1.00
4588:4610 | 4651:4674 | 1.07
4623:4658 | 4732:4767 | 1.06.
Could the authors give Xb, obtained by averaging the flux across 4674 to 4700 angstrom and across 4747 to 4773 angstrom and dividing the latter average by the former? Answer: 1.06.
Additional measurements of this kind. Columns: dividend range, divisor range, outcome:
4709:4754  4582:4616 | 1.02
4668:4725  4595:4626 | 0.96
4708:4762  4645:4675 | 0.99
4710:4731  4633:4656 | 1.02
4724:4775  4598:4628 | 0.98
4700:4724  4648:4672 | 0.96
